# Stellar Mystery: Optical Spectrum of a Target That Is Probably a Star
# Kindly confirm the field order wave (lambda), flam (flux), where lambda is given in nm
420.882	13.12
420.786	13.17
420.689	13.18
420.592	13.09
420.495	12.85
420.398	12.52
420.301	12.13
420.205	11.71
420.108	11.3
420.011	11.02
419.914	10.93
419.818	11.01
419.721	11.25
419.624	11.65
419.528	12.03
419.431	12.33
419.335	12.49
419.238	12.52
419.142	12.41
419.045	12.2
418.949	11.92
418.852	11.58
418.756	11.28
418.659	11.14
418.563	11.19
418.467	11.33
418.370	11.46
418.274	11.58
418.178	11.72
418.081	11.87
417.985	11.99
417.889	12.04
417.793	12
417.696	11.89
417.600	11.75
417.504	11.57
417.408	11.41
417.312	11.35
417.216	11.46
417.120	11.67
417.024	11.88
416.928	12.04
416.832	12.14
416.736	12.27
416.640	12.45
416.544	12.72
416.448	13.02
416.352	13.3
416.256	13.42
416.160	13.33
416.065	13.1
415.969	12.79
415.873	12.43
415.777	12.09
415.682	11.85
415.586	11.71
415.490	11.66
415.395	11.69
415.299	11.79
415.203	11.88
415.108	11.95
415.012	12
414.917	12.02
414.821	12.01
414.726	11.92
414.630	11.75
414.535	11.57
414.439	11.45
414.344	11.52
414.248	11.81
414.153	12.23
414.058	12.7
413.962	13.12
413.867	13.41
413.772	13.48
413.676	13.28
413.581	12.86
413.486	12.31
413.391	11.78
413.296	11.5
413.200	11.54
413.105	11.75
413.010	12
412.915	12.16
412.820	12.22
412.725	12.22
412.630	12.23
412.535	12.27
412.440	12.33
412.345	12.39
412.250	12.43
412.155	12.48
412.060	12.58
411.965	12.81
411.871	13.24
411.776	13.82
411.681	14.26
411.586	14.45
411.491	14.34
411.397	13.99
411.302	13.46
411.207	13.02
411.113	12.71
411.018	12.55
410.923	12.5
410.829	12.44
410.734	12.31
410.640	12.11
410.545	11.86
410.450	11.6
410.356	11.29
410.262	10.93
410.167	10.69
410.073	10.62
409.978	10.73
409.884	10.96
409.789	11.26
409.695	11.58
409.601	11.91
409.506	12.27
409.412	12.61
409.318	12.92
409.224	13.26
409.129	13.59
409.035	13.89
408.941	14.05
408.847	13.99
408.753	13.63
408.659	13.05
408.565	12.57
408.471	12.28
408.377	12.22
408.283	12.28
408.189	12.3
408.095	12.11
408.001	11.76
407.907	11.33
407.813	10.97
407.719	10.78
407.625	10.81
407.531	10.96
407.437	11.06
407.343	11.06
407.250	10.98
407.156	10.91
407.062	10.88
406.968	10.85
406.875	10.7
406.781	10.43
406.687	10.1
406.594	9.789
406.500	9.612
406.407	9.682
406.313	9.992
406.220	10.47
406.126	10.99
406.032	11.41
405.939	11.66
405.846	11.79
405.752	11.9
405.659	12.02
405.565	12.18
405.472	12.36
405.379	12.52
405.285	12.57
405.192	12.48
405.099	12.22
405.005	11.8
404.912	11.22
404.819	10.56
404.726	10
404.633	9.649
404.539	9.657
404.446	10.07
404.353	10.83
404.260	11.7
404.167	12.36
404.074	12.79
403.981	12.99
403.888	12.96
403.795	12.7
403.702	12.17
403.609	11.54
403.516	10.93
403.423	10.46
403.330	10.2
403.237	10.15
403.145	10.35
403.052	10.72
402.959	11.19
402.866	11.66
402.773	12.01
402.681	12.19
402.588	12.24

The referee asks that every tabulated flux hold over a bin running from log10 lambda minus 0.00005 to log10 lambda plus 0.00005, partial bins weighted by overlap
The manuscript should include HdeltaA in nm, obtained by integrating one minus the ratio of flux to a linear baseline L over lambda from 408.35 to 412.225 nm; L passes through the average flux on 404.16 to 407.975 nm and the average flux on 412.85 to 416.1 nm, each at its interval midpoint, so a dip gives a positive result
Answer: -0.34 nm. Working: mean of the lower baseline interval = 11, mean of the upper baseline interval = 12.1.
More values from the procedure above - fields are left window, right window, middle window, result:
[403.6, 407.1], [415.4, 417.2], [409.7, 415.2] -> -0.13 nm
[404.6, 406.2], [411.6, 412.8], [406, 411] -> 0.22 nm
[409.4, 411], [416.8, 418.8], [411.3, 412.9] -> -0.19 nm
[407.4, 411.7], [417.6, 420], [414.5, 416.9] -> -0.07 nm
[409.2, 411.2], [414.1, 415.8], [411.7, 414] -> -0.13 nm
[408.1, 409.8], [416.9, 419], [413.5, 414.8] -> -0.03 nm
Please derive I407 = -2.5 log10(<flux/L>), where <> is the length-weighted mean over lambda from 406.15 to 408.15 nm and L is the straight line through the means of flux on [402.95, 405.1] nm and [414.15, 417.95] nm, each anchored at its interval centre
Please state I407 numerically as 0.07 mag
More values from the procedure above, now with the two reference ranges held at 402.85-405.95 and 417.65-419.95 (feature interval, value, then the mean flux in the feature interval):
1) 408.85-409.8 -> -0.11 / 12.9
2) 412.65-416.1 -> -0.04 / 12.1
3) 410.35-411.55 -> -0.10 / 12.7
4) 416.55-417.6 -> -0.01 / 11.9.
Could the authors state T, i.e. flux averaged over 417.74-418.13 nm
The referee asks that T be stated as 11.9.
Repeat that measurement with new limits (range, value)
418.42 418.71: 11.2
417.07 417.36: 11.5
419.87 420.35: 11.4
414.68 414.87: 12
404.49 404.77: 9.75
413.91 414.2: 12.7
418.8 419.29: 12.1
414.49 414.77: 11.7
